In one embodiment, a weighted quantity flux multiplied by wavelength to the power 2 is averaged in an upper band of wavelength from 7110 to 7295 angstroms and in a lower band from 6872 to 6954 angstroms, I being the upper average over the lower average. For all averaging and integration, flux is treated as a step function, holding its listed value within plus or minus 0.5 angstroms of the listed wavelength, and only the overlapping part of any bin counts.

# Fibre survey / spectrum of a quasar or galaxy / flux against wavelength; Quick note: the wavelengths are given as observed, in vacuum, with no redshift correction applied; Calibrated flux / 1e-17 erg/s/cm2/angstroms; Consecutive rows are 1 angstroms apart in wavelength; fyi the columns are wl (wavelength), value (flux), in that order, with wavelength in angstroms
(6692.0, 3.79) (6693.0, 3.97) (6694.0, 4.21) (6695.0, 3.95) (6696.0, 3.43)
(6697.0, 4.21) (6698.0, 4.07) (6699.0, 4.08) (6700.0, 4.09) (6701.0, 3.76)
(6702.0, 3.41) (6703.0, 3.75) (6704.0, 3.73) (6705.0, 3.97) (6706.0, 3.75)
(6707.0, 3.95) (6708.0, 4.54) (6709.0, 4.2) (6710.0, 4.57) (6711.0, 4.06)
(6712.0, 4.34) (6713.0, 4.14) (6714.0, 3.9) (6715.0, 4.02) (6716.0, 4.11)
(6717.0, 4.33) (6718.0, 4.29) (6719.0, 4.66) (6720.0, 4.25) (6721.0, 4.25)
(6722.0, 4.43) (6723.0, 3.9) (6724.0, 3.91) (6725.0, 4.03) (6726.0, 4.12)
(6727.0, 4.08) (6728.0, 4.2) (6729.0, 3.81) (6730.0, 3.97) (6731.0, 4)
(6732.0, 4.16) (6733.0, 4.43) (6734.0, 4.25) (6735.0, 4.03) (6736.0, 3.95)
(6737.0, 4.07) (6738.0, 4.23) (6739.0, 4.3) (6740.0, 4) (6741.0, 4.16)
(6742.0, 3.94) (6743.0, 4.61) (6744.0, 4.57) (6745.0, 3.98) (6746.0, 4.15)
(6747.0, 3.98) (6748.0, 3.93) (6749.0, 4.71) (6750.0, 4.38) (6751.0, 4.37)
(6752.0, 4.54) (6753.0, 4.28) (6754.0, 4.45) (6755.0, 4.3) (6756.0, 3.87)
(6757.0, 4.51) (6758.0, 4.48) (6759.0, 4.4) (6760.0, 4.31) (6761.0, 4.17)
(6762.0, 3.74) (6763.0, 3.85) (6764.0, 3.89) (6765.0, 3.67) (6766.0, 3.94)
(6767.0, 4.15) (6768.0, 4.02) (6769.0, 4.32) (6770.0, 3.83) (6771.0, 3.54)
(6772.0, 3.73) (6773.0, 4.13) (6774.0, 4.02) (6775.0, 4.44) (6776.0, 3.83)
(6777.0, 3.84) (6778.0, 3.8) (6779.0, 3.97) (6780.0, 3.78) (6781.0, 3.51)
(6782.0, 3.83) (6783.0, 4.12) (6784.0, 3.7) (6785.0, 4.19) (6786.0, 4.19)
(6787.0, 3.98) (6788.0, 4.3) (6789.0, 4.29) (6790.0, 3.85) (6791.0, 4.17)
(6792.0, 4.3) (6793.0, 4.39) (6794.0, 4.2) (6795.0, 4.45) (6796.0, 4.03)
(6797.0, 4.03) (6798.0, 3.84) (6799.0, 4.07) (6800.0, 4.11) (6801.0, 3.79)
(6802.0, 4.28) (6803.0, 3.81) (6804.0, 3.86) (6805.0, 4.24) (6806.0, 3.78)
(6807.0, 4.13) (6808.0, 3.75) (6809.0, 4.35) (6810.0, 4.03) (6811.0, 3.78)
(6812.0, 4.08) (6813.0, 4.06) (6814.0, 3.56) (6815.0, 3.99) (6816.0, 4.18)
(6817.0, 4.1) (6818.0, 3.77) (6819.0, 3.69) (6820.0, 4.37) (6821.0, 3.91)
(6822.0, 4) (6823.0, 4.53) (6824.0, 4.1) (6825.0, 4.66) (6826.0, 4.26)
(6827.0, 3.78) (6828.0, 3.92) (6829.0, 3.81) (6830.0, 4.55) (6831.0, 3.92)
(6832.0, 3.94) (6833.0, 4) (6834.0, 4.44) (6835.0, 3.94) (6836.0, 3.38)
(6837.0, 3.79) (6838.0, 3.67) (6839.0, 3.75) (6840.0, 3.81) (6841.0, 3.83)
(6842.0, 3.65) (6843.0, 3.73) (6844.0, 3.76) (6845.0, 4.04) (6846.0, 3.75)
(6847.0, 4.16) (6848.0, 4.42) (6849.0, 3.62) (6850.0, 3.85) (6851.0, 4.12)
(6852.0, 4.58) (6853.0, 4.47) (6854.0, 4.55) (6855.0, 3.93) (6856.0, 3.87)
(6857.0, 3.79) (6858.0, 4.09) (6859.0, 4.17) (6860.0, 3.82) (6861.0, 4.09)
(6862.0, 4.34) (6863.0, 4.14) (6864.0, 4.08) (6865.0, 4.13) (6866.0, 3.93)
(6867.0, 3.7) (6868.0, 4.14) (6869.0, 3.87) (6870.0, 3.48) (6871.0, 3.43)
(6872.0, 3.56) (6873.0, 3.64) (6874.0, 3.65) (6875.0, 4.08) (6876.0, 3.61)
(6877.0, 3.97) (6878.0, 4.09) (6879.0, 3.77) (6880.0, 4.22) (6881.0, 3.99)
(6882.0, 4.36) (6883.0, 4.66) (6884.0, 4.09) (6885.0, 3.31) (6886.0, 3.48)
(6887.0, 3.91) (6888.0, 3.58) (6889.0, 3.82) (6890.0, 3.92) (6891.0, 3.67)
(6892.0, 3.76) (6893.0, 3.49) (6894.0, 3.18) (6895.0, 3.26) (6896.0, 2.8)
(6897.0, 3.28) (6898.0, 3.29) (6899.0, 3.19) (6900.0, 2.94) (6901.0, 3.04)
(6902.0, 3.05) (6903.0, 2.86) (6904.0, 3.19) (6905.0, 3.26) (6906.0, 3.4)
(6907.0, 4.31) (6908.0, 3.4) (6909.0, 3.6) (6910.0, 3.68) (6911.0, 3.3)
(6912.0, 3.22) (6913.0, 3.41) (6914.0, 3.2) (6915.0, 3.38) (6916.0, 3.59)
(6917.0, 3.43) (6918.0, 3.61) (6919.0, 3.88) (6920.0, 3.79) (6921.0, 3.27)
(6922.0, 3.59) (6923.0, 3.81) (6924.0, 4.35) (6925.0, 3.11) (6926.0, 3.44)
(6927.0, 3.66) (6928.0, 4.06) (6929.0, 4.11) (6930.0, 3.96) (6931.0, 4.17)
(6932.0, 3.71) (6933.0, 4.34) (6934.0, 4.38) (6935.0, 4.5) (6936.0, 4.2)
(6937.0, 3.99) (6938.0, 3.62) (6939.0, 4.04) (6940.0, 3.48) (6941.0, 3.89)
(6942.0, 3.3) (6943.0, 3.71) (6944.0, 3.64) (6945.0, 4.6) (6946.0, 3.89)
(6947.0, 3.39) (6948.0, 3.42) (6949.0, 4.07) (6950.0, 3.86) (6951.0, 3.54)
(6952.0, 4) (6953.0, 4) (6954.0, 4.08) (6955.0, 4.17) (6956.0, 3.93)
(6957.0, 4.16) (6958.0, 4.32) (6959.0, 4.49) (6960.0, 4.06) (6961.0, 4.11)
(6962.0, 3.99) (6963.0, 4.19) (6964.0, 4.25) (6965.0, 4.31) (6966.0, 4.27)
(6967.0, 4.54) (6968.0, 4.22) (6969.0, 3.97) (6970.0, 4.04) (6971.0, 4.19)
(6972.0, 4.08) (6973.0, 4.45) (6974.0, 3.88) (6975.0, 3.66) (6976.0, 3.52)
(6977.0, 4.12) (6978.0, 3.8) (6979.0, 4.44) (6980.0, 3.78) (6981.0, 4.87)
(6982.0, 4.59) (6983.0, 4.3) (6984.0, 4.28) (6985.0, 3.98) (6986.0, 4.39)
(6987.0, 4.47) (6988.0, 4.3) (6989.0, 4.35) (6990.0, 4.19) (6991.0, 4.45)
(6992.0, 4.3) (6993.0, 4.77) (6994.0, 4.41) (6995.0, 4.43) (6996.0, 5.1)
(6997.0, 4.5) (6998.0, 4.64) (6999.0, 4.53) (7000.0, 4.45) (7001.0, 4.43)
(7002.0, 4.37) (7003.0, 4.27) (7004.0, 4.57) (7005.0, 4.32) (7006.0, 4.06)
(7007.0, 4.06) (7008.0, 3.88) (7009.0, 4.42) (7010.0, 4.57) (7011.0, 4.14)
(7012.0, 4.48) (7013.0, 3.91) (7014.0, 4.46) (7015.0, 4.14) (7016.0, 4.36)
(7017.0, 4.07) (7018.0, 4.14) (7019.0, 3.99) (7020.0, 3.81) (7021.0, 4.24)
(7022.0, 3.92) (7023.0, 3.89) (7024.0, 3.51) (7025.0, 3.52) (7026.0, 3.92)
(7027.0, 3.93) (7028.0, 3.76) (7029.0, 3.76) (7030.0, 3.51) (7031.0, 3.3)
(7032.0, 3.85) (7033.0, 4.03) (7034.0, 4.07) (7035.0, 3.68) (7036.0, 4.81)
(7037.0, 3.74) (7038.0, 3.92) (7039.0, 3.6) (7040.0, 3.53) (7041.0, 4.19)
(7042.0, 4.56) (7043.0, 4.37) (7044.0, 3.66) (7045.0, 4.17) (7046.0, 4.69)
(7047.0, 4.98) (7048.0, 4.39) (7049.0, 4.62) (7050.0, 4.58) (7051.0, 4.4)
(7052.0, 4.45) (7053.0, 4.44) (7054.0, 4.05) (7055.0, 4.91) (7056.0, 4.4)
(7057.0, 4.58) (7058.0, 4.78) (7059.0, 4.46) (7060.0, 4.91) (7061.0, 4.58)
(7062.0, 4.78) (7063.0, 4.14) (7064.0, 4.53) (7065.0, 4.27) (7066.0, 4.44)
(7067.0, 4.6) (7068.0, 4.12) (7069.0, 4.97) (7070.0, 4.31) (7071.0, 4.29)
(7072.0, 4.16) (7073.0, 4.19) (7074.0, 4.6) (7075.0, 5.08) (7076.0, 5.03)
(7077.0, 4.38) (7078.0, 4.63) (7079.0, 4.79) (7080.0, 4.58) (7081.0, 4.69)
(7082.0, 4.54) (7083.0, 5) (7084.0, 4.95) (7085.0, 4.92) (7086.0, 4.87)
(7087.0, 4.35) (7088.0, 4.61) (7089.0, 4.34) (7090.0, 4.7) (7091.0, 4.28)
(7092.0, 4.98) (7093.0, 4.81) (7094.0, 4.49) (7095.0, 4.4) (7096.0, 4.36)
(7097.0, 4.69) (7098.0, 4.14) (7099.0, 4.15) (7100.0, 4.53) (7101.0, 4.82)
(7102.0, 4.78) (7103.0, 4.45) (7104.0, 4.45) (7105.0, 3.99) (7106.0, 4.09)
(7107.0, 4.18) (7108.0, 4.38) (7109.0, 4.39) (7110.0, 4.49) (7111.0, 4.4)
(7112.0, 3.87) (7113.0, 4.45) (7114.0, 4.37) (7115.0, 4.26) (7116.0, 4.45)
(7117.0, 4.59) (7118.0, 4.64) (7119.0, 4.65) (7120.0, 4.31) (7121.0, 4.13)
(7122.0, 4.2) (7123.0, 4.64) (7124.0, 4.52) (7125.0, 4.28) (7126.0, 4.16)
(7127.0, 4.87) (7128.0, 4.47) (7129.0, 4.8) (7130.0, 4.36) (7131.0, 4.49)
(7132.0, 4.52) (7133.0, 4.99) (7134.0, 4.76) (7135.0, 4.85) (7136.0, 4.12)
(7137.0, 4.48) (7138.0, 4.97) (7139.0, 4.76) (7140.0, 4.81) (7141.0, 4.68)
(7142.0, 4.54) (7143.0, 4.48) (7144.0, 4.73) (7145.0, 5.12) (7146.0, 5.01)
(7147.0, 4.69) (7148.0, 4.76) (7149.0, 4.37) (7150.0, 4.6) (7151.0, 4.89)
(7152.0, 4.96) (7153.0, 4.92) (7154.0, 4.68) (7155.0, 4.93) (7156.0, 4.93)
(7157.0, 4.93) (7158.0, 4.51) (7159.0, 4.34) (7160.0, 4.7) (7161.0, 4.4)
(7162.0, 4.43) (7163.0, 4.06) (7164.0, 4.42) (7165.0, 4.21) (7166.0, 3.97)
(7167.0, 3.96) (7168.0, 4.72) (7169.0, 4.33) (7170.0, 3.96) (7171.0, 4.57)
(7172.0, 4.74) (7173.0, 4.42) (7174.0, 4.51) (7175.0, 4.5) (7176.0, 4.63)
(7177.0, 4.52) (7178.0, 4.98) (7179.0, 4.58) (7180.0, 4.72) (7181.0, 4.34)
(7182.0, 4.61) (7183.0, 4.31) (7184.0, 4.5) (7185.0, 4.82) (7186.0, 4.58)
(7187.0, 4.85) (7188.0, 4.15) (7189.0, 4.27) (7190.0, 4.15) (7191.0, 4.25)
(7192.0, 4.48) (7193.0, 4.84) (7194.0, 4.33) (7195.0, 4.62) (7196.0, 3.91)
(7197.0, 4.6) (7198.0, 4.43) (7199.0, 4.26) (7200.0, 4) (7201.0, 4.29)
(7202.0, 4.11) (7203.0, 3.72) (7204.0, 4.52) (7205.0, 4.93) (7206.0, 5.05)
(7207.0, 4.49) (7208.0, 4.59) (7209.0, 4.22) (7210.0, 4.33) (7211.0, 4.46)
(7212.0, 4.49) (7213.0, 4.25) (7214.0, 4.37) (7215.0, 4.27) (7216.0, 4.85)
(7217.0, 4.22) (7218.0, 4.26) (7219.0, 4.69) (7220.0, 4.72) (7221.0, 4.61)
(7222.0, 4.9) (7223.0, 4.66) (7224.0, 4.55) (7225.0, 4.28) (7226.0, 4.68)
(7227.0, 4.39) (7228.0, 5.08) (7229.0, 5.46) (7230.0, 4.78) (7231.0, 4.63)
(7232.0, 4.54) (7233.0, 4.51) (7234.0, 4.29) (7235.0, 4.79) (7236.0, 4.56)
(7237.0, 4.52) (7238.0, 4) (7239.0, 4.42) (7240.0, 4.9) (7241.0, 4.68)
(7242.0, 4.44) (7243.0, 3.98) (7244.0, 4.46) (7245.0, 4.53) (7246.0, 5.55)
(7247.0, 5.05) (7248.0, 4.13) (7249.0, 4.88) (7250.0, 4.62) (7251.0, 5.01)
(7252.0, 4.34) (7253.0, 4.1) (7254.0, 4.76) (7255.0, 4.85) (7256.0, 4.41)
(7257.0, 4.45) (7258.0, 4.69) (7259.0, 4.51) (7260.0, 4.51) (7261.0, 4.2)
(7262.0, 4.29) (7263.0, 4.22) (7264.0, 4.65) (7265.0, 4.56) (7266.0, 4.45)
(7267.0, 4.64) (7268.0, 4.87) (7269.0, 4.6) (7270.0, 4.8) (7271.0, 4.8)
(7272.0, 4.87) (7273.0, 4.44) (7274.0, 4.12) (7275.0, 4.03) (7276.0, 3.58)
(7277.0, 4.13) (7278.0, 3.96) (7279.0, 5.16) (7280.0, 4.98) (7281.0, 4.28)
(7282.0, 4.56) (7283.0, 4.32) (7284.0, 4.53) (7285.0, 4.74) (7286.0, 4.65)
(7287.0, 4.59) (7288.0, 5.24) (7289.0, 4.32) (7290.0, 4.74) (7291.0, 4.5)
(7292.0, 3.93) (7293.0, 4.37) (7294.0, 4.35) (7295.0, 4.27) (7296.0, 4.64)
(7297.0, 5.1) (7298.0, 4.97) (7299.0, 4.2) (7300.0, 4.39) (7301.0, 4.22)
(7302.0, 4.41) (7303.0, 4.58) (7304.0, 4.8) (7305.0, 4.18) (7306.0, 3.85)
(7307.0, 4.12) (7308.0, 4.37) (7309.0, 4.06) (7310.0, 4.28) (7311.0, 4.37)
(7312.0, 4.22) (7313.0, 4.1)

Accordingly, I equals 1.33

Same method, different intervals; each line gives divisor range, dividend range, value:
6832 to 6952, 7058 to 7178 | 1.28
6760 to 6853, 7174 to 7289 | 1.28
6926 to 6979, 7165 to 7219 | 1.18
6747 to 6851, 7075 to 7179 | 1.24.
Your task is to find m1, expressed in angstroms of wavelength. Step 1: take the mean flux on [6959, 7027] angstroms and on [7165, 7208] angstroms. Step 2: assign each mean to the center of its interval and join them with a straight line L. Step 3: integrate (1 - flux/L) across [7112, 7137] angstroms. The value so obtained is -0.65 angstroms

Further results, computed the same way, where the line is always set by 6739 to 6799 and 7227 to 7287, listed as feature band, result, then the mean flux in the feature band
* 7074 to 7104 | -1.6 angstroms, 4.63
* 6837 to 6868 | 1.4 angstroms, 3.99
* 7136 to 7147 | -0.7 angstroms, 4.73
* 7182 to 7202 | 0.4 angstroms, 4.4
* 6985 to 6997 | -0.4 angstroms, 4.45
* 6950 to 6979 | 1.3 angstroms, 4.09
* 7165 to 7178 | 0.2 angstroms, 4.42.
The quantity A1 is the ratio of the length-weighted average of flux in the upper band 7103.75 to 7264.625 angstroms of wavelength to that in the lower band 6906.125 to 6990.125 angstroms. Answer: 1.15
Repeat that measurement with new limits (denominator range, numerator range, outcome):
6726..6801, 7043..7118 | 1.10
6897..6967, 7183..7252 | 1.20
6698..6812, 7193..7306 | 1.10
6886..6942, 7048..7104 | 1.27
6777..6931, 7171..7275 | 1.18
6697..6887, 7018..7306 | 1.11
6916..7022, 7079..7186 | 1.11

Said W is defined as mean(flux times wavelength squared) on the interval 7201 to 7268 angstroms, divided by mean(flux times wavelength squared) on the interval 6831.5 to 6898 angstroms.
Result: 1.3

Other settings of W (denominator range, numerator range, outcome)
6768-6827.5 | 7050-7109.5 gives 1.22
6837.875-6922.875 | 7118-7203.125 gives 1.31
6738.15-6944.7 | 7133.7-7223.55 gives 1.28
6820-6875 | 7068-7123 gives 1.21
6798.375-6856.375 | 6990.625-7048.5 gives 1.10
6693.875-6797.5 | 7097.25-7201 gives 1.23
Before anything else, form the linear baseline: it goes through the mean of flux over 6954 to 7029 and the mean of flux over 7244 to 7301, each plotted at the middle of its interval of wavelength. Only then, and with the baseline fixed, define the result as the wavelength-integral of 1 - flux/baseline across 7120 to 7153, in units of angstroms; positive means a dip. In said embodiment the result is -1.9 angstroms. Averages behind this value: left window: 4.2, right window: 4.54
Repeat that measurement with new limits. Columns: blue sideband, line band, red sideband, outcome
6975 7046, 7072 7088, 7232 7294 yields -1.6 angstroms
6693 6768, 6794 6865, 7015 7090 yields 2.8 angstroms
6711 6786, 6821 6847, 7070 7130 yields 1.5 angstroms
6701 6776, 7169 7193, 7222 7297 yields -0.1 angstroms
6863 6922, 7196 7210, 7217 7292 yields 0.1 angstroms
